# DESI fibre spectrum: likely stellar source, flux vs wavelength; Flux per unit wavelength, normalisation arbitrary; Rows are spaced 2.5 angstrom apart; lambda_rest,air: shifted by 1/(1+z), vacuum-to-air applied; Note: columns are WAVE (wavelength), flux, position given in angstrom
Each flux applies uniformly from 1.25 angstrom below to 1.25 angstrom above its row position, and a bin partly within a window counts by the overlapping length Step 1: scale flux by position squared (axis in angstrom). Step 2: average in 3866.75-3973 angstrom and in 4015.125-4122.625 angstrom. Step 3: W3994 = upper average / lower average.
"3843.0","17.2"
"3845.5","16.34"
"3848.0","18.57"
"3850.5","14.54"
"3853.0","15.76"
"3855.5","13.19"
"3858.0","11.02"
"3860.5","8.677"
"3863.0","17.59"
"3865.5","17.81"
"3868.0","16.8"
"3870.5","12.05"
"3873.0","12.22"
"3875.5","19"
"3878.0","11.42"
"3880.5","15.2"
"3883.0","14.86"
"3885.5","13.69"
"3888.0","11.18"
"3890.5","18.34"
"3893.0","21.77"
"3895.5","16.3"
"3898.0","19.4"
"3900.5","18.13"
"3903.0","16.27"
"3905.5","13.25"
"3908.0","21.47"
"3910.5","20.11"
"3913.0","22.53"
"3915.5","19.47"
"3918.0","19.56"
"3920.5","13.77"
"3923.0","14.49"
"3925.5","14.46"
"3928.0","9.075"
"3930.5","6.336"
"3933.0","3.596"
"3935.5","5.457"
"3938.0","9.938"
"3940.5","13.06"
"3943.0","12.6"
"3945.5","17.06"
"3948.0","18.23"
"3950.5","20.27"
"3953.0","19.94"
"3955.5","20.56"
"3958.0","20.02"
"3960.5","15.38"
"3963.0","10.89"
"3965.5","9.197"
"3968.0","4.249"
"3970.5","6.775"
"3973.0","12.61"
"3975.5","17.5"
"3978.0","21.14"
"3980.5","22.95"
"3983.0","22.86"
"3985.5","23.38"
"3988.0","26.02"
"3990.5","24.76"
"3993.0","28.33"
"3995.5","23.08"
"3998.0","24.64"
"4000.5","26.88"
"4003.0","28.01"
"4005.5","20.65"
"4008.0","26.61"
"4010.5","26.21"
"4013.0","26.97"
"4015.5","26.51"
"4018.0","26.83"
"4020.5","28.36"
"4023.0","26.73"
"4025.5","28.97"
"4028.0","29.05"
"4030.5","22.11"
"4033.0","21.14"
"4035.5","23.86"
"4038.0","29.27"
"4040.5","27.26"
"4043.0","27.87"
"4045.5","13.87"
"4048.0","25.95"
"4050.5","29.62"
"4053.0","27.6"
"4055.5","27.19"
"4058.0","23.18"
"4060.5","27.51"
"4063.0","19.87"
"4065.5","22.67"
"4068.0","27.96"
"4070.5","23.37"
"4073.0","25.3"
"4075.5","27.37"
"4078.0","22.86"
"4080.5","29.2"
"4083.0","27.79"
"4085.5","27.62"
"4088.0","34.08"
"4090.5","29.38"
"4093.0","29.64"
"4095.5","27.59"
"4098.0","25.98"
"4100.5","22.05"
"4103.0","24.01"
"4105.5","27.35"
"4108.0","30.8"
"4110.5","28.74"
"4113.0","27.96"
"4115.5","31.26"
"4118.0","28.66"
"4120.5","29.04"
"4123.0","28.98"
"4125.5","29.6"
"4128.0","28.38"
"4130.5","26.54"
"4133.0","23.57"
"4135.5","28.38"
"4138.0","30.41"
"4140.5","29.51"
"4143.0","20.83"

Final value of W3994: 2.0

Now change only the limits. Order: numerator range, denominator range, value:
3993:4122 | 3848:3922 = 1.79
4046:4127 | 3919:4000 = 1.78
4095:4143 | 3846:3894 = 2.10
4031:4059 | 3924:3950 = 2.35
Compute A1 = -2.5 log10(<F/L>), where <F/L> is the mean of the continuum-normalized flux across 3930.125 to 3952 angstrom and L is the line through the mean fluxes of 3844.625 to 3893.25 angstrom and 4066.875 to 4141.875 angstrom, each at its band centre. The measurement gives 0.48 mag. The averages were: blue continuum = 14.9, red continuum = 27.8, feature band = 12.2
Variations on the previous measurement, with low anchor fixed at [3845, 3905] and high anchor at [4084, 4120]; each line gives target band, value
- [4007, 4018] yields -0.150 mag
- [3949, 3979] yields 0.341 mag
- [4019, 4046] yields -0.060 mag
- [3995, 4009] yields -0.113 mag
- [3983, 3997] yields -0.140 mag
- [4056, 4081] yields 0.063 mag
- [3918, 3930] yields 0.341 mag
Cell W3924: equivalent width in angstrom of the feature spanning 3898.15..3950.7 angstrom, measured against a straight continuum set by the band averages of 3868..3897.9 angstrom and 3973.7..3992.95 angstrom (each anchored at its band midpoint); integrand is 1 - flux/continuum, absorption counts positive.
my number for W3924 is 10.0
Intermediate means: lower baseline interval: 15.3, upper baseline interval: 22.7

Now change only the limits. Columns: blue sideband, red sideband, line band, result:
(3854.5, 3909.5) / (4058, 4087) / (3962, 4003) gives 3.11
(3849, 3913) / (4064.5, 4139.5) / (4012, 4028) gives -2.99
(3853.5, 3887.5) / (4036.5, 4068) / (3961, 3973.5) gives 6.93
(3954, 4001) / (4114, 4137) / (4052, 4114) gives -2.65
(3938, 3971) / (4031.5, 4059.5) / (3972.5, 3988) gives -2.94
